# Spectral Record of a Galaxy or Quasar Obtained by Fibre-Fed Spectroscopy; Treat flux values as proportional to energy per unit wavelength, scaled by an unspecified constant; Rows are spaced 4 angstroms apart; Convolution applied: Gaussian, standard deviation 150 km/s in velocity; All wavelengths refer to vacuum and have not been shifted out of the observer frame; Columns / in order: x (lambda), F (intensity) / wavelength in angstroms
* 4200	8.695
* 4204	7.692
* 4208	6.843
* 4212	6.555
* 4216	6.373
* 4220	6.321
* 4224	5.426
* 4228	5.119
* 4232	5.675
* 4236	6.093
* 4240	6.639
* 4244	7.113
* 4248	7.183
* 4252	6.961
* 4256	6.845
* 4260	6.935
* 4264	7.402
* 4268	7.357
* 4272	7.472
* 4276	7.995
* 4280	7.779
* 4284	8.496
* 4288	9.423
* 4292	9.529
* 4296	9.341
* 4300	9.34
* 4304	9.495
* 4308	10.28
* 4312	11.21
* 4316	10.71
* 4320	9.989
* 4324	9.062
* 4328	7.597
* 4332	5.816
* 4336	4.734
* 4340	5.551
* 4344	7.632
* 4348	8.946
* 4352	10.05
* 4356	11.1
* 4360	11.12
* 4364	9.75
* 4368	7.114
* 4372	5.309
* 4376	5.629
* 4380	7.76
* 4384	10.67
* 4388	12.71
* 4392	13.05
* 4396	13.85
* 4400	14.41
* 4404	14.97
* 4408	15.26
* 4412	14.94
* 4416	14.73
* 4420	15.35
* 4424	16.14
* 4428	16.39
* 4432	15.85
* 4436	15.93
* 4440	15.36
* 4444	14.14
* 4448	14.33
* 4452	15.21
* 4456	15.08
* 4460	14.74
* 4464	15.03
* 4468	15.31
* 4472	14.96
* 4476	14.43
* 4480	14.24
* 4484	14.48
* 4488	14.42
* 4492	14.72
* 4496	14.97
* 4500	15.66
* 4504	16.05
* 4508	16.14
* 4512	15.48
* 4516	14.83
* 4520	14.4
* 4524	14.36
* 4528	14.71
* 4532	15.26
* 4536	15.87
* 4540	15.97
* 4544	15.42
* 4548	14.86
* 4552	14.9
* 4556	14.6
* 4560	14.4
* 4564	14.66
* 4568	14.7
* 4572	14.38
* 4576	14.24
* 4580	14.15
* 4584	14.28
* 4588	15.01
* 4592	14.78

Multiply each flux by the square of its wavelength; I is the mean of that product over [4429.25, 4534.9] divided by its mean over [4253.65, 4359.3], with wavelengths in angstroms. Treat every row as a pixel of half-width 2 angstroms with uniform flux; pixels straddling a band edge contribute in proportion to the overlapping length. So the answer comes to 1.9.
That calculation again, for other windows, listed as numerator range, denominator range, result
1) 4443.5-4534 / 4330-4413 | 1.58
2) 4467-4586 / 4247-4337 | 1.98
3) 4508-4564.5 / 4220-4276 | 2.57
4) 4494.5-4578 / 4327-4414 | 1.63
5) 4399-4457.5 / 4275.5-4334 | 1.77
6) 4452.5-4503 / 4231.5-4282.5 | 2.32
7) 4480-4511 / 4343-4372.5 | 1.77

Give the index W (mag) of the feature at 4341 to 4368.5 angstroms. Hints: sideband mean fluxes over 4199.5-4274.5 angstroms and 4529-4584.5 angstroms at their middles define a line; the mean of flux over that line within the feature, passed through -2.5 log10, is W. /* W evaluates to 0.04 mag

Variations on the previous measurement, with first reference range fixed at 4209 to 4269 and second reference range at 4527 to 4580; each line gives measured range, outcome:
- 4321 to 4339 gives 0.28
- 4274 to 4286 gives -0.07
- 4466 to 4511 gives -0.14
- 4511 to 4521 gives -0.08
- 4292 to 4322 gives -0.20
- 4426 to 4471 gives -0.25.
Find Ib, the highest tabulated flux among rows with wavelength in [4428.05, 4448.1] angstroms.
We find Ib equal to 15.93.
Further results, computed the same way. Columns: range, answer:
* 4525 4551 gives 15.97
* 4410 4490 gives 16.39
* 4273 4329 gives 11.21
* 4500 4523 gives 16.14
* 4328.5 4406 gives 14.97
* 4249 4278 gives 7.995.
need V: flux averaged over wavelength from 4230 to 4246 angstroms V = 6.38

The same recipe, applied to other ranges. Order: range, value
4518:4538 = 14.9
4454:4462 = 14.9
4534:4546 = 15.8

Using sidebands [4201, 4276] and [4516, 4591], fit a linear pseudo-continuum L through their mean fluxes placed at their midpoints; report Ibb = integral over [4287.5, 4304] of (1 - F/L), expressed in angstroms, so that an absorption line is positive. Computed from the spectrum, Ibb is -2.5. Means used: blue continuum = 6.73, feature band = 9.42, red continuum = 14.8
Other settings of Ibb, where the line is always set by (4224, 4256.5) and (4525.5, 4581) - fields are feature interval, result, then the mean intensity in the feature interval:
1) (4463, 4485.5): -3.56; 14.7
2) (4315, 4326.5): -1.62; 9.75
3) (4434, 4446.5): -3.51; 15.1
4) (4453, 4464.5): -2.48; 15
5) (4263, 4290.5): -2.48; 8.04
